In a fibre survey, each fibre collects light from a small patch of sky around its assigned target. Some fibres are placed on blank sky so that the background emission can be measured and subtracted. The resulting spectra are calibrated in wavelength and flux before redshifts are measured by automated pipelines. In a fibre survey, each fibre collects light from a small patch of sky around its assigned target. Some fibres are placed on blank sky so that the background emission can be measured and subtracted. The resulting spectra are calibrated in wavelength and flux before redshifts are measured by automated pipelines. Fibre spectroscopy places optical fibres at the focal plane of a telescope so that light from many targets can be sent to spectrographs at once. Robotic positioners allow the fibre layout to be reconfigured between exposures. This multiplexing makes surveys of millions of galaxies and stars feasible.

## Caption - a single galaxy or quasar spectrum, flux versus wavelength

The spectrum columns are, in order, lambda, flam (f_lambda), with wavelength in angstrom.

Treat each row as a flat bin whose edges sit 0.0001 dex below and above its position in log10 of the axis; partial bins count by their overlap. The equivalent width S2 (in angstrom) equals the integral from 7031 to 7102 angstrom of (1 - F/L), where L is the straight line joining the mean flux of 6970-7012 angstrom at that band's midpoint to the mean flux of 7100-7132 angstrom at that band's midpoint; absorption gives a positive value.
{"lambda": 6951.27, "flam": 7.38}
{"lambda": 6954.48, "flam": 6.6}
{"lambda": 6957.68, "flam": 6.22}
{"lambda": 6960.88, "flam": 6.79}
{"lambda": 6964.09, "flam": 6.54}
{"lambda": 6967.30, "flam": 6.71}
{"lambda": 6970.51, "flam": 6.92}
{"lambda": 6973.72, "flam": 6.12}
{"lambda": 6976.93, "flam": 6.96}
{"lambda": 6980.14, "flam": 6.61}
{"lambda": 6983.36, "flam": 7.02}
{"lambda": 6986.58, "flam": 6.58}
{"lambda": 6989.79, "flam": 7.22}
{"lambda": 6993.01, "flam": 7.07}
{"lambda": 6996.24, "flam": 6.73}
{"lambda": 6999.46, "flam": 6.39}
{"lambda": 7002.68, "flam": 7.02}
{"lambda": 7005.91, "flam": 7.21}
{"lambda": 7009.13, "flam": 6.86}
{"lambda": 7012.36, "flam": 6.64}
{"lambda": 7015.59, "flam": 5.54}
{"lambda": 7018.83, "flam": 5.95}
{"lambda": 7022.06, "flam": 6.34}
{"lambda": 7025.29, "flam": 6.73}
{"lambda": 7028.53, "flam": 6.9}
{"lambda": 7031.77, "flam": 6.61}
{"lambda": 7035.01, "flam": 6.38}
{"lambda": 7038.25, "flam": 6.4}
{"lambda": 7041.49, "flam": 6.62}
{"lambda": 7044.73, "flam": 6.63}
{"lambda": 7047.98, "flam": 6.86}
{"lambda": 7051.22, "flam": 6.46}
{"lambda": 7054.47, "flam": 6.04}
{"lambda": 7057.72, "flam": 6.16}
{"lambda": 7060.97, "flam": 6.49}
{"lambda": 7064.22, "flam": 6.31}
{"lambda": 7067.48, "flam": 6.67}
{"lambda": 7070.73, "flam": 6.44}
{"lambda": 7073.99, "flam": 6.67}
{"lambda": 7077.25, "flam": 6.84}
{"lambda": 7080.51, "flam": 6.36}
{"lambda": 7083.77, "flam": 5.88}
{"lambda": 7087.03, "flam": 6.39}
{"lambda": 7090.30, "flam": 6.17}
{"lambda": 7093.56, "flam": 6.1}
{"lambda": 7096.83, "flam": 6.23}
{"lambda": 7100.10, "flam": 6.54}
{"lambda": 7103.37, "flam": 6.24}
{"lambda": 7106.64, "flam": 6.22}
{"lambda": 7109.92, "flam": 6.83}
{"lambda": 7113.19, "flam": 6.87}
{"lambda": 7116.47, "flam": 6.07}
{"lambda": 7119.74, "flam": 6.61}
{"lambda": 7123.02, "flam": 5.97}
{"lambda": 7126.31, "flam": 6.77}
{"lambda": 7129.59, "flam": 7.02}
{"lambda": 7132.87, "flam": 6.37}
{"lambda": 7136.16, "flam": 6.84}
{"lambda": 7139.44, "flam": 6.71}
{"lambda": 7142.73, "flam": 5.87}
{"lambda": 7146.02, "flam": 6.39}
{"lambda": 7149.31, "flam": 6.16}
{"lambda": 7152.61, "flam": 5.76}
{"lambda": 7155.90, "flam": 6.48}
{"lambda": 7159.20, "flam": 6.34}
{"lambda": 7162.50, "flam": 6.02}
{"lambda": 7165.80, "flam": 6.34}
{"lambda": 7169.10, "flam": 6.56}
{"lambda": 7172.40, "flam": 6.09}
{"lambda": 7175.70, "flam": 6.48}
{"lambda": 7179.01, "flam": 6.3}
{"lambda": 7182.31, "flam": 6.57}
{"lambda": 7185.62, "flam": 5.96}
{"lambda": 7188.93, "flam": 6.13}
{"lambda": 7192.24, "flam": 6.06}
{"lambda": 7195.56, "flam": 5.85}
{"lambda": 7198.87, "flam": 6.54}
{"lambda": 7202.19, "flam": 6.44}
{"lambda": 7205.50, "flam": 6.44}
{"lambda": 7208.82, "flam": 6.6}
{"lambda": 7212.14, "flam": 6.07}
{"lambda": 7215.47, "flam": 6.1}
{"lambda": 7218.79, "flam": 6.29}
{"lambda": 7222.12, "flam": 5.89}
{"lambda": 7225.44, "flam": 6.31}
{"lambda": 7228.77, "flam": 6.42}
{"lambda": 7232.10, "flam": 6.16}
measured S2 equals 2.3 angstrom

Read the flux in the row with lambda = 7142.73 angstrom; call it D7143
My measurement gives 5.87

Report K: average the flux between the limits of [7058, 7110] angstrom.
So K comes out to 6.38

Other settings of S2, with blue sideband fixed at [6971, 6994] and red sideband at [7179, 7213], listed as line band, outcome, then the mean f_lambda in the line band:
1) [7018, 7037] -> 0.5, 6.51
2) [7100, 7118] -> 0.1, 6.46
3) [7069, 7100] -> 0.9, 6.35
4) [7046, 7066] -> 0.7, 6.39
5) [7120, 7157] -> 0.1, 6.4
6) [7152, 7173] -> 0.3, 6.26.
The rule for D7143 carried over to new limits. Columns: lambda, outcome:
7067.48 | 6.67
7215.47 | 6.1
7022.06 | 6.34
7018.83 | 5.95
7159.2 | 6.34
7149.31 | 6.16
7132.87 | 6.37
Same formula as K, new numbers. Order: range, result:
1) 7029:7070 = 6.48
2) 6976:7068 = 6.6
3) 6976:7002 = 6.83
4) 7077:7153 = 6.39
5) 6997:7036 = 6.55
